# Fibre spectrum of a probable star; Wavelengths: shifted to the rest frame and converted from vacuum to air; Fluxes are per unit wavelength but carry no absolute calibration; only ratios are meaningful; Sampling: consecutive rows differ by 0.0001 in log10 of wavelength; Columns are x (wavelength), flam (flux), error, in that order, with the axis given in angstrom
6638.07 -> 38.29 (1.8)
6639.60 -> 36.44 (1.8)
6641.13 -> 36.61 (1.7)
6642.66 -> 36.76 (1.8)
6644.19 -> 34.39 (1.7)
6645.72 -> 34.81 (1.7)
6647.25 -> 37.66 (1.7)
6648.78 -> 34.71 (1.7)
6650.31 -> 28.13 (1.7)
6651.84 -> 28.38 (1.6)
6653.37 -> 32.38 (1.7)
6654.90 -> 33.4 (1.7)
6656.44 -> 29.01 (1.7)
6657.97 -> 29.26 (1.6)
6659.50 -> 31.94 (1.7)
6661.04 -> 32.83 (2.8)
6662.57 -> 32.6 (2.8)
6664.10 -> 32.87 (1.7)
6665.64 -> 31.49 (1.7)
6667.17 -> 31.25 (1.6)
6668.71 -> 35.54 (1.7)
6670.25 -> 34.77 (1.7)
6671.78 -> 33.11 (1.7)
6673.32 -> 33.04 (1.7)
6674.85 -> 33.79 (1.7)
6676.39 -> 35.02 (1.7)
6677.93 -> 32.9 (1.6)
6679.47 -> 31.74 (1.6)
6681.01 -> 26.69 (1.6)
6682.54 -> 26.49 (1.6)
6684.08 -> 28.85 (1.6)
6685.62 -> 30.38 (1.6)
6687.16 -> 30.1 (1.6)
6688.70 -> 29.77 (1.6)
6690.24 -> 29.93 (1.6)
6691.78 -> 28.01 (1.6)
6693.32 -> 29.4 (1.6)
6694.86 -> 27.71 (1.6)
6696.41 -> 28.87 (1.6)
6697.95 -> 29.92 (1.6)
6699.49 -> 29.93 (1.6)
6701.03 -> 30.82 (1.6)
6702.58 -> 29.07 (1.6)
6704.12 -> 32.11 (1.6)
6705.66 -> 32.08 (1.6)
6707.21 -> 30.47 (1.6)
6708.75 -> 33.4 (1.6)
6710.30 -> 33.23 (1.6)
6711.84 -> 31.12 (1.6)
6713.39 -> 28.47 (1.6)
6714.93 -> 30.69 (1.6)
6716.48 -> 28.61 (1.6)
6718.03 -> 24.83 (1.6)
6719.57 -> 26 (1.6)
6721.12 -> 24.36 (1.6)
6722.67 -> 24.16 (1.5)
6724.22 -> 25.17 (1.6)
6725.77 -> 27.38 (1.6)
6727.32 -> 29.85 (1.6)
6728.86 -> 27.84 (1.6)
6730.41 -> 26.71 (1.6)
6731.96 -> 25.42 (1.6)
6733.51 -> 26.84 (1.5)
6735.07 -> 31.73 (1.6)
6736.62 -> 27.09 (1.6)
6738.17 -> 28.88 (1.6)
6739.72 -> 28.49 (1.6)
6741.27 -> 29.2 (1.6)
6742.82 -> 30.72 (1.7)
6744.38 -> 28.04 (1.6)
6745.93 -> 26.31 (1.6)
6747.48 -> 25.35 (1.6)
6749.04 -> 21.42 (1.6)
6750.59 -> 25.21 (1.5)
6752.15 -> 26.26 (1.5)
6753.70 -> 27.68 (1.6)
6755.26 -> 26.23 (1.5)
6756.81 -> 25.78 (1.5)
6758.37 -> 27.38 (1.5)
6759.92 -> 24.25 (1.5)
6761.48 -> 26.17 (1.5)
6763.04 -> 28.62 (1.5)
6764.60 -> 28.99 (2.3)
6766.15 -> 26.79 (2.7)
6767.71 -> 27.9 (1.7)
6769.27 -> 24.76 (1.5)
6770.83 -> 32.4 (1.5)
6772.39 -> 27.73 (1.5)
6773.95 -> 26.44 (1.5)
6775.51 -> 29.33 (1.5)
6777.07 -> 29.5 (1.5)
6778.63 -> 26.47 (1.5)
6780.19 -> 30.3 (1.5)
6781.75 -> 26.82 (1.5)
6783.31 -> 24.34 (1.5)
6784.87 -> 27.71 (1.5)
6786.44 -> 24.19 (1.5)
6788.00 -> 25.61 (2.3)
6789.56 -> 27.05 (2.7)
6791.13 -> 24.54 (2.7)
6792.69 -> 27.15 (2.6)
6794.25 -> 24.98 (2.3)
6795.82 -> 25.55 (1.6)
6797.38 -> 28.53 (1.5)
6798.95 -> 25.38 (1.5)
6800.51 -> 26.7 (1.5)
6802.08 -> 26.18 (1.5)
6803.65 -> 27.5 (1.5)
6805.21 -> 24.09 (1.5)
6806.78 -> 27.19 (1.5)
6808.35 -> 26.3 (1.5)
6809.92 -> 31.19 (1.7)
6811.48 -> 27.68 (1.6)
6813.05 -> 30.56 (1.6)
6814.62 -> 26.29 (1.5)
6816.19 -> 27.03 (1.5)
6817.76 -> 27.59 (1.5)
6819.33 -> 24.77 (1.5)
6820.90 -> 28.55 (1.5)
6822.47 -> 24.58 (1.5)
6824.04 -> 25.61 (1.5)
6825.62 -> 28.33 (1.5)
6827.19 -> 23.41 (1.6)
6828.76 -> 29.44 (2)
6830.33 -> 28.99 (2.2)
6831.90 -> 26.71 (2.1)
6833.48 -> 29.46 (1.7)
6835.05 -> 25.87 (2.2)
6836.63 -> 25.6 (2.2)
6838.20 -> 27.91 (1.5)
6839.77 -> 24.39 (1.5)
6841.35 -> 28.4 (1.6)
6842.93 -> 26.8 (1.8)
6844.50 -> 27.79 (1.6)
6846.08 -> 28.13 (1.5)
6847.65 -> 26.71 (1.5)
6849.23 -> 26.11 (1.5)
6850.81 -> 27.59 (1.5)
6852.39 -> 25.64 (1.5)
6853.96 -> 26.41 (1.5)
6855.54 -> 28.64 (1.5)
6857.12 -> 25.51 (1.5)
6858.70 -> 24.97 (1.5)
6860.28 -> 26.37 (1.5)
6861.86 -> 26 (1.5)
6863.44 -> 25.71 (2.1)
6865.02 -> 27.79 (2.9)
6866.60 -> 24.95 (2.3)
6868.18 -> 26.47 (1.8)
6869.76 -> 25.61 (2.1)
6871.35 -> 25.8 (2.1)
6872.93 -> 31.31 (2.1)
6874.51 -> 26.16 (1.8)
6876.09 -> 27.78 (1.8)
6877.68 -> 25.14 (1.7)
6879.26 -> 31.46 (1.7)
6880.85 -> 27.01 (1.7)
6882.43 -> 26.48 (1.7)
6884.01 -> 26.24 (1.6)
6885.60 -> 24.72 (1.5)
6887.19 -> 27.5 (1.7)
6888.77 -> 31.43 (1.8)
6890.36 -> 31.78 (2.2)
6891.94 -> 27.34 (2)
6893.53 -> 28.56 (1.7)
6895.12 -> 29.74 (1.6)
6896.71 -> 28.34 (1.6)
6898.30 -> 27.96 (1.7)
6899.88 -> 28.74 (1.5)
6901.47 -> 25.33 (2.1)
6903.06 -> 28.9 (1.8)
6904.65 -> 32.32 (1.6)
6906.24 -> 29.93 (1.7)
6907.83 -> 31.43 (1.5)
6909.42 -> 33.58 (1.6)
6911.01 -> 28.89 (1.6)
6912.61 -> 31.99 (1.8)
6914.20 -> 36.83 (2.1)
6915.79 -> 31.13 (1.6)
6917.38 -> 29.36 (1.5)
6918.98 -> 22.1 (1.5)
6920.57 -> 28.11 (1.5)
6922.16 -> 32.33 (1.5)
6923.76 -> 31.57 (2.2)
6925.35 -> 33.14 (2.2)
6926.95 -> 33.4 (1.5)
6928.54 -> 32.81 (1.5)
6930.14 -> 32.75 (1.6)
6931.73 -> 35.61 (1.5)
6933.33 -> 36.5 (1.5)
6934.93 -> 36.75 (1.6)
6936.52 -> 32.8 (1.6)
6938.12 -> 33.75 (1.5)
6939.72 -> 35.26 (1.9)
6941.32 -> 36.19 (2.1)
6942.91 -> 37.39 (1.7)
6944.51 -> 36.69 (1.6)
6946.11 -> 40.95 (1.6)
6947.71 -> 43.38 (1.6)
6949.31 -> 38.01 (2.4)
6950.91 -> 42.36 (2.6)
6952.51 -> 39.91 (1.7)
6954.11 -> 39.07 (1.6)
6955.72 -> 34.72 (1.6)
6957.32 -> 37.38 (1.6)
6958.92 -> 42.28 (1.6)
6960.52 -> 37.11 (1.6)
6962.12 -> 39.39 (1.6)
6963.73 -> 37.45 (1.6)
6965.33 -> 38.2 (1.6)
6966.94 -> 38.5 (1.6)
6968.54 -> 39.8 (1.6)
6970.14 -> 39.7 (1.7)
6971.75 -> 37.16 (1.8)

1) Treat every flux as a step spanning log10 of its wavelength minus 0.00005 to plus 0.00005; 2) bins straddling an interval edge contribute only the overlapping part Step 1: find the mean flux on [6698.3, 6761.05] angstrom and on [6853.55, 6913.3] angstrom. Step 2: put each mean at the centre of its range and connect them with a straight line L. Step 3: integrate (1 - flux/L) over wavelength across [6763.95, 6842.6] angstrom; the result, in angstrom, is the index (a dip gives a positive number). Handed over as 2.6 angstrom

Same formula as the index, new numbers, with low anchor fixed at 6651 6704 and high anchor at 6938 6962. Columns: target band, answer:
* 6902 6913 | 1.90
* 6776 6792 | 3.39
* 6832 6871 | 9.96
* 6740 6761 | 4.11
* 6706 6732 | 3.10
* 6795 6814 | 3.98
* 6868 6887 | 4.90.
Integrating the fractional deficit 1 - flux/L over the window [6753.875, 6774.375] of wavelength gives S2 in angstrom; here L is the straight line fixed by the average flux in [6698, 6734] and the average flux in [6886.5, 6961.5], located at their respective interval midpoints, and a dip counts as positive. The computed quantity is 1.7 angstrom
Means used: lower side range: 28.7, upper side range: 33.3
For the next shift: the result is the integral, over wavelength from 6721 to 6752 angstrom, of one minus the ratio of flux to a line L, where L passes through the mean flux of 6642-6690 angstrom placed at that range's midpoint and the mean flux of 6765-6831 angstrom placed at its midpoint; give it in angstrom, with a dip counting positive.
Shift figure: 2.4 angstrom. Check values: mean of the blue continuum 32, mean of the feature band 27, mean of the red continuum 27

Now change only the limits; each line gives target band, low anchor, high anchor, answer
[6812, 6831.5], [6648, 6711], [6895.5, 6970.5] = 3.5 angstrom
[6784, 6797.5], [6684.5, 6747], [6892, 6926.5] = 1.5 angstrom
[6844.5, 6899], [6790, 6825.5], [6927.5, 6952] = 7.4 angstrom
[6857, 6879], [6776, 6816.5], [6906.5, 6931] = 2.2 angstrom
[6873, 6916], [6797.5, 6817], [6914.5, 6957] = 4.4 angstrom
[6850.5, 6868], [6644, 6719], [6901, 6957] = 3.6 angstrom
